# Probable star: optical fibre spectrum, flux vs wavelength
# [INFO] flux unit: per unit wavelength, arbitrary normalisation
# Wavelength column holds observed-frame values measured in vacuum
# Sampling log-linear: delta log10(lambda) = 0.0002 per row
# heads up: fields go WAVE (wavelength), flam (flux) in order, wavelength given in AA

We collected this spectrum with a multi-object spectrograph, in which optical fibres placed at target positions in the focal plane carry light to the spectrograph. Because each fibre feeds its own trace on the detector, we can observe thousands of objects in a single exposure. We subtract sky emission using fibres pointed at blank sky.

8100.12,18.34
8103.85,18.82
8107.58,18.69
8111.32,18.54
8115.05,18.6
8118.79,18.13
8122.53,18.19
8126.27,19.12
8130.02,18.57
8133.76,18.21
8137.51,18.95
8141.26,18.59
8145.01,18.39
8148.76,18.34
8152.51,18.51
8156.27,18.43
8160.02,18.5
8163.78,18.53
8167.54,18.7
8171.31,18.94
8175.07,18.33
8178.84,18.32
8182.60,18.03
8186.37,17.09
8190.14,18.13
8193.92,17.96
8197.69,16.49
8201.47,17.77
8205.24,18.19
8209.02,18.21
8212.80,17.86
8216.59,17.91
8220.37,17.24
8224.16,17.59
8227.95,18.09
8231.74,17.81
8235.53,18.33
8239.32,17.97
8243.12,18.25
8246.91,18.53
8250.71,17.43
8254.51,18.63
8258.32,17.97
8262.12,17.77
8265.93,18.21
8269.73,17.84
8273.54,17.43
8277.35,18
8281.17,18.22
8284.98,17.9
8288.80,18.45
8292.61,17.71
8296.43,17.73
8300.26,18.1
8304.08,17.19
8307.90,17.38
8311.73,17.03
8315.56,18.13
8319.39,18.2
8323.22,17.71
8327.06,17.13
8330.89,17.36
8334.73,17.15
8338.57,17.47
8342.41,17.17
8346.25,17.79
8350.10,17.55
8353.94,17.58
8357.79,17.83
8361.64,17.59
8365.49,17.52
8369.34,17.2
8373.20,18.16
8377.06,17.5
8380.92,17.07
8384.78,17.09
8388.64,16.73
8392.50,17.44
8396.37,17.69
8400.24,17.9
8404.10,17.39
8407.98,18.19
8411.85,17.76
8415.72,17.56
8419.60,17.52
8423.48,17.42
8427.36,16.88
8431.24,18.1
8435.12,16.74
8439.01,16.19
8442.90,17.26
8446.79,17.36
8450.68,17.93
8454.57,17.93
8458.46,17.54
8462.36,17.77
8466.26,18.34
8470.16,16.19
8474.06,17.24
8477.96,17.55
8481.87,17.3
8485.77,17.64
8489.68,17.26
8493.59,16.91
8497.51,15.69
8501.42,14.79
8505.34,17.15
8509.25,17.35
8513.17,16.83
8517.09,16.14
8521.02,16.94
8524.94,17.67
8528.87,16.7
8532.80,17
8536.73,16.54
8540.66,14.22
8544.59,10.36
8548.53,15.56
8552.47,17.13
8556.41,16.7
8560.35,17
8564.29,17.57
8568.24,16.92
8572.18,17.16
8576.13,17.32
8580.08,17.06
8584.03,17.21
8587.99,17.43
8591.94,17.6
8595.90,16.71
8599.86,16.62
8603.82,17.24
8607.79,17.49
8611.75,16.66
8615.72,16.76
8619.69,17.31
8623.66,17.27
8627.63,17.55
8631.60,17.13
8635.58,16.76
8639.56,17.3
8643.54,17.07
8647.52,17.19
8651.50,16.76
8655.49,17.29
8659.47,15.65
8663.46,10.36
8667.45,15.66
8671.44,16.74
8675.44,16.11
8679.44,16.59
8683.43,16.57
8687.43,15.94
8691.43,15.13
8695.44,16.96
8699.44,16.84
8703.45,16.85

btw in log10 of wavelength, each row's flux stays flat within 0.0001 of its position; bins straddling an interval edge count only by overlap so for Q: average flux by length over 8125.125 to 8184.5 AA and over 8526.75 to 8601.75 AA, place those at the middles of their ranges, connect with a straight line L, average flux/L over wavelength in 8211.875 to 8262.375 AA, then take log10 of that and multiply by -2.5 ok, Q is 0.01 mag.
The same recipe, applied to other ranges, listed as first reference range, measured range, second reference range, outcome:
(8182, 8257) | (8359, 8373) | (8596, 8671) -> -0.01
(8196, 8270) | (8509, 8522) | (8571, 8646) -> 0.04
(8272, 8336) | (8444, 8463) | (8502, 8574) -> -0.05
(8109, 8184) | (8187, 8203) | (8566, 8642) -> 0.05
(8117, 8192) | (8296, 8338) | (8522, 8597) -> 0.01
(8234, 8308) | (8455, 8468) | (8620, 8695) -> -0.05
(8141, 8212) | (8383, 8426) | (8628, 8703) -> -0.01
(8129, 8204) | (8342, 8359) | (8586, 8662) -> 0.01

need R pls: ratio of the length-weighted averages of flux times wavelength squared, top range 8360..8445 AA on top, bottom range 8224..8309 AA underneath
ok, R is 1.0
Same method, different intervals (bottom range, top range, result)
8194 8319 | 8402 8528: 1.01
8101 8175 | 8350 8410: 1.00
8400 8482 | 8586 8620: 1.02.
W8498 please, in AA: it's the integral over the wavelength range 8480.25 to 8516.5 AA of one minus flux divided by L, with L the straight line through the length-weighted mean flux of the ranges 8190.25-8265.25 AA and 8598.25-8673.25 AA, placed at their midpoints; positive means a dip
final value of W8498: 0.6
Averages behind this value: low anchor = 17.9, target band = 16.7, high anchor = 16.6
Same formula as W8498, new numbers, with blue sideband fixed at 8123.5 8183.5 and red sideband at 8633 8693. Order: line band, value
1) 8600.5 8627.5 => -1.3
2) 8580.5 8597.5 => -0.8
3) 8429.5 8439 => 0.0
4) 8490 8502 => 0.6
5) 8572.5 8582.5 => -0.4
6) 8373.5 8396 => 0.2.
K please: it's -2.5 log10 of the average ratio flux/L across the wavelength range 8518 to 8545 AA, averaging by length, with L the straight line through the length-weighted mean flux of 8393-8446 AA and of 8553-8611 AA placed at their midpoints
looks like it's 0.08 mag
